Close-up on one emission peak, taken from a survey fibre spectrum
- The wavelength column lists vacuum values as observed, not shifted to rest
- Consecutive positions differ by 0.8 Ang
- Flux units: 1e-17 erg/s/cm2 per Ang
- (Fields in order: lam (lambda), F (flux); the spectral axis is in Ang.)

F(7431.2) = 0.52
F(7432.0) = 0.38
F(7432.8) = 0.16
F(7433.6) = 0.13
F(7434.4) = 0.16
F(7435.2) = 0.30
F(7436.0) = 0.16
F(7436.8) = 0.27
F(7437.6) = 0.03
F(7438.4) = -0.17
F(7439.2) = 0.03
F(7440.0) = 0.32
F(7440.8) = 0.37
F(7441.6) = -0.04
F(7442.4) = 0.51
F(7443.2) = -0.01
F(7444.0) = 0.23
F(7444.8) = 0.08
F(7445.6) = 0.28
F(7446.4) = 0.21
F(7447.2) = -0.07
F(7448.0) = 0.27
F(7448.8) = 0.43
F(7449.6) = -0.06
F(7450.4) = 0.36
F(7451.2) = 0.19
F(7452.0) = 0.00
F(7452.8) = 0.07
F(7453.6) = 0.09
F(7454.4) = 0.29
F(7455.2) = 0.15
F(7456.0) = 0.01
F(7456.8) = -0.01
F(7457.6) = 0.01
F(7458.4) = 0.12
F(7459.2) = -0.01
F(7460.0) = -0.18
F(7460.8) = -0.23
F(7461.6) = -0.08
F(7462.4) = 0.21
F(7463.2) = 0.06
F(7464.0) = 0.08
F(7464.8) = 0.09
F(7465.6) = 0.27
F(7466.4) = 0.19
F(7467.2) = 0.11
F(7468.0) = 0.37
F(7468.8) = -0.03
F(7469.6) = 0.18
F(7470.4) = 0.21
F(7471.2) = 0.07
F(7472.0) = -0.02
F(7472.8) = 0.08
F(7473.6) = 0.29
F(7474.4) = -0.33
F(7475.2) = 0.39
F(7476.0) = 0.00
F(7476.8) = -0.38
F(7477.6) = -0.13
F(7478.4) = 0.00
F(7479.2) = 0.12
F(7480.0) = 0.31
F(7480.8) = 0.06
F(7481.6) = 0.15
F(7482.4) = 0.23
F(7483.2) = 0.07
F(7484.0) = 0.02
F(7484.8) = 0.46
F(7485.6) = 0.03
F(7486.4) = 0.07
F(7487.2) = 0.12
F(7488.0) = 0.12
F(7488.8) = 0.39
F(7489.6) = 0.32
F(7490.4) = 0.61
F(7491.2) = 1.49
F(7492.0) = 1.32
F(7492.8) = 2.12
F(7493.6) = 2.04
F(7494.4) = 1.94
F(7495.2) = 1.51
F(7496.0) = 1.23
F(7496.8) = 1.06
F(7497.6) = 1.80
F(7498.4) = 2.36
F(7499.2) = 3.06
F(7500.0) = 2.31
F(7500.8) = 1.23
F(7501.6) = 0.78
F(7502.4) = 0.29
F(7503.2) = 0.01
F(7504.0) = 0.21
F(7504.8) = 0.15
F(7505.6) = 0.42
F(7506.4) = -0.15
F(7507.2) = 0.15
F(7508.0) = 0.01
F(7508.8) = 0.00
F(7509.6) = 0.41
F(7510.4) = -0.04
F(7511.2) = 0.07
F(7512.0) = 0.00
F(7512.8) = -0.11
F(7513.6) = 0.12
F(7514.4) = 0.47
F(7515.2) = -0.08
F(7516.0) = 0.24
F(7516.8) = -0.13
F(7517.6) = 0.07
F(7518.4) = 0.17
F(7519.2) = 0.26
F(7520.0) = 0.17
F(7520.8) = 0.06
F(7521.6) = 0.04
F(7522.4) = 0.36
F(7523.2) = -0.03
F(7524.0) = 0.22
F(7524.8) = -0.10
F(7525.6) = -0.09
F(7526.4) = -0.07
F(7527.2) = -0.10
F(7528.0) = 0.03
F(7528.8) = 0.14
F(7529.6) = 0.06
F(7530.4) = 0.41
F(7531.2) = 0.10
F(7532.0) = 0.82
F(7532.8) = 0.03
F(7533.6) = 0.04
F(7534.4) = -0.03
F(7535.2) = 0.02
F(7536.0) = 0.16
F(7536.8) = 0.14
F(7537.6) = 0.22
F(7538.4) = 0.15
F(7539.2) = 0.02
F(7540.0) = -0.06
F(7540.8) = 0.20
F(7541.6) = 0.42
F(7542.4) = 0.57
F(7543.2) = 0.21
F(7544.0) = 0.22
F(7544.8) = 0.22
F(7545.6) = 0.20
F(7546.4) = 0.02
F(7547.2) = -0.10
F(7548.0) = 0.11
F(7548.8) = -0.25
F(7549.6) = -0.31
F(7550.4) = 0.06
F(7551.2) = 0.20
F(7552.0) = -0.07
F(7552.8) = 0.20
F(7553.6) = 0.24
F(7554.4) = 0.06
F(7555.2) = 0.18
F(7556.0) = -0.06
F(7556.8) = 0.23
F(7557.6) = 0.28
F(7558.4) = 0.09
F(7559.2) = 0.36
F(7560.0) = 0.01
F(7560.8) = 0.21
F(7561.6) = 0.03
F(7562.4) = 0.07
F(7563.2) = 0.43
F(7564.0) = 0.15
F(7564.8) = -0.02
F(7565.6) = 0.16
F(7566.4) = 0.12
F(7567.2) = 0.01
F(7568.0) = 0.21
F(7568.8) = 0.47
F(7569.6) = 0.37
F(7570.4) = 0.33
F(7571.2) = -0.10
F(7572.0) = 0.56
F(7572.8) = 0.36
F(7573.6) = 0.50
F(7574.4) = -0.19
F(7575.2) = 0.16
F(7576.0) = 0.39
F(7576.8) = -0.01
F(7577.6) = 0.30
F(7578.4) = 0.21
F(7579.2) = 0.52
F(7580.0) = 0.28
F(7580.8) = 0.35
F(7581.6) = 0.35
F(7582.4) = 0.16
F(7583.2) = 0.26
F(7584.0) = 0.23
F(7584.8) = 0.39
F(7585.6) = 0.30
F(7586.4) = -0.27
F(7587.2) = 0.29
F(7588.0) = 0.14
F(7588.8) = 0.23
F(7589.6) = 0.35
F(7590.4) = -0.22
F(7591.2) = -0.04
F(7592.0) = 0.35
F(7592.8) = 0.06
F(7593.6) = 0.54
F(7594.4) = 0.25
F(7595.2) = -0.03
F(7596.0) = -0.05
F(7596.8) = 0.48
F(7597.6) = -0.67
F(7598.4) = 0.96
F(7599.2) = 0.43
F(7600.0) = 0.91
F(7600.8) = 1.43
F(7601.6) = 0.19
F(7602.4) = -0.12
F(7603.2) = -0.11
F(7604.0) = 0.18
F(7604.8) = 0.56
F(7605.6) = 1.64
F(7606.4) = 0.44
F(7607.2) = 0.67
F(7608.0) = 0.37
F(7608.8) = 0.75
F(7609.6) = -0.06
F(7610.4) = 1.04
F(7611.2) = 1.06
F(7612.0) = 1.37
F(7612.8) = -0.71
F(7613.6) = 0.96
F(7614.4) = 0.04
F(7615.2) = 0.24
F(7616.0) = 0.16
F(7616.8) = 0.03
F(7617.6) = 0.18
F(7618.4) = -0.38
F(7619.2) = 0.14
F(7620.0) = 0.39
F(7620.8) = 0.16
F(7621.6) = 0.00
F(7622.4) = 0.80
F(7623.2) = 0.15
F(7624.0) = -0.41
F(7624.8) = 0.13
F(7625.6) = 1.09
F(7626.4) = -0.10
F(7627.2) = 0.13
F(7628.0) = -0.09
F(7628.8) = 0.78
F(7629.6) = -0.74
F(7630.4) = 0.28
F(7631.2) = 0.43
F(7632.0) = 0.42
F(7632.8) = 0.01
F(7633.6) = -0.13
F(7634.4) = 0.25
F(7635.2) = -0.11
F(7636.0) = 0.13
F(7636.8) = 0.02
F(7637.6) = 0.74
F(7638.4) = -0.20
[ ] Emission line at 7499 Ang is [O II] 3727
